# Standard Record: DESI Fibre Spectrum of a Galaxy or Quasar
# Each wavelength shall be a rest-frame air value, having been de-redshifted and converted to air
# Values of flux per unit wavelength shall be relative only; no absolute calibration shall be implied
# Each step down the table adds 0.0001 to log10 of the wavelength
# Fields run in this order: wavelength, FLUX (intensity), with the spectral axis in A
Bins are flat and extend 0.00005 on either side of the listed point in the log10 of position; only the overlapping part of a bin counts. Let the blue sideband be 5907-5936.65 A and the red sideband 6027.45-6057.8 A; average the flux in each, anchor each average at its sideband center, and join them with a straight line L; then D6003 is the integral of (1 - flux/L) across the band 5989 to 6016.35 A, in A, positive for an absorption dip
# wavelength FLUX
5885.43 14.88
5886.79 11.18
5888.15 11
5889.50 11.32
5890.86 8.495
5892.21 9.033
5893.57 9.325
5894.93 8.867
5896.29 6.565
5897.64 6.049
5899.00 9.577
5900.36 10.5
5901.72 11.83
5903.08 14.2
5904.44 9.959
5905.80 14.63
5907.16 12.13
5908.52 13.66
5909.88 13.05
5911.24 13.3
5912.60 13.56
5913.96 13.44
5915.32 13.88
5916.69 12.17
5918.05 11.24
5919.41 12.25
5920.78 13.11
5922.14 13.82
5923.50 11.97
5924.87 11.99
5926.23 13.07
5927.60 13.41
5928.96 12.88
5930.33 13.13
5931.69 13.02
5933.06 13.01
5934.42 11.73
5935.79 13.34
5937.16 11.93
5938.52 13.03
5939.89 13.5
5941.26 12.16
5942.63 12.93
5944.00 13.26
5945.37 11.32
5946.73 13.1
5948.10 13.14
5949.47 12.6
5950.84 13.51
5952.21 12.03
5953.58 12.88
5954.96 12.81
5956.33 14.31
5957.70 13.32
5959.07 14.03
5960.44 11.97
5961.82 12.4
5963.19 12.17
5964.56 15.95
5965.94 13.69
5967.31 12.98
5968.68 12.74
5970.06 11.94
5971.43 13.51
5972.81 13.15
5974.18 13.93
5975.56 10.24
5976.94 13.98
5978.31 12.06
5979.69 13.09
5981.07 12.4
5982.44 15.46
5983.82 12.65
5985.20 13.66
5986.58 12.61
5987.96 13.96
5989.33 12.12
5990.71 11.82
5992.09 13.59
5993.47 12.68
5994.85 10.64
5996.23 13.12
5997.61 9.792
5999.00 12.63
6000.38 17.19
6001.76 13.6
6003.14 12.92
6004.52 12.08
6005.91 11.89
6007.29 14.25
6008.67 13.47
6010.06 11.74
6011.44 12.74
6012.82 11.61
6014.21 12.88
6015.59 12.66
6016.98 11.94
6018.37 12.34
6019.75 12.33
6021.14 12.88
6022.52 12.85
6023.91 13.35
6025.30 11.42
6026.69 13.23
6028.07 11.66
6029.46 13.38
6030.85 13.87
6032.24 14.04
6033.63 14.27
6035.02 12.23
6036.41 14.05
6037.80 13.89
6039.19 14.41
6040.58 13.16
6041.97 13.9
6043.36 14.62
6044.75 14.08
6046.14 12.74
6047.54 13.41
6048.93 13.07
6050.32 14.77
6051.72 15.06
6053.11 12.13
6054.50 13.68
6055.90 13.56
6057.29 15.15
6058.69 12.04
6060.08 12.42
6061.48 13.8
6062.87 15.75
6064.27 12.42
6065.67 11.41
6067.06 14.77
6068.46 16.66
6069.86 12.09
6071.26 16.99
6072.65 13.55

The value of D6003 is 1.5 A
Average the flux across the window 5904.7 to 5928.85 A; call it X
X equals 12.9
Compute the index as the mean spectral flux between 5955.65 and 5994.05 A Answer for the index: 13.1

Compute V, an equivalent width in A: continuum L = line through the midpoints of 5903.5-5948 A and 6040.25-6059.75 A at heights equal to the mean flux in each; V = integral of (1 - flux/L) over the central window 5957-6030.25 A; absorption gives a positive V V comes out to 2.3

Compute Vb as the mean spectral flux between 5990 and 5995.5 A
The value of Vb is 12.2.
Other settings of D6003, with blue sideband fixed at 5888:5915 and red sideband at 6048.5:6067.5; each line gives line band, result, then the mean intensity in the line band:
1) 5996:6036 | 0.2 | 12.8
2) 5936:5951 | -1.3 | 12.8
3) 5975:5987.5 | -0.6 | 12.9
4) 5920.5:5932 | -1.5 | 12.9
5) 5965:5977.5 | -0.8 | 12.9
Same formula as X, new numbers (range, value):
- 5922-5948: 12.8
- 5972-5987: 13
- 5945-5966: 13.1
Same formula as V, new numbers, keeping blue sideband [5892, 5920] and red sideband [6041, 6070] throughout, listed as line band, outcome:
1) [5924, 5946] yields -1.6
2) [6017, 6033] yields 0.5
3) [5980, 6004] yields -0.5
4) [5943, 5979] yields -2.0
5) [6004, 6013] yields 0.3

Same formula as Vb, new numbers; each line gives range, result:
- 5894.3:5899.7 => 7.77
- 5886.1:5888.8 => 11.1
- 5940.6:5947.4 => 12.6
